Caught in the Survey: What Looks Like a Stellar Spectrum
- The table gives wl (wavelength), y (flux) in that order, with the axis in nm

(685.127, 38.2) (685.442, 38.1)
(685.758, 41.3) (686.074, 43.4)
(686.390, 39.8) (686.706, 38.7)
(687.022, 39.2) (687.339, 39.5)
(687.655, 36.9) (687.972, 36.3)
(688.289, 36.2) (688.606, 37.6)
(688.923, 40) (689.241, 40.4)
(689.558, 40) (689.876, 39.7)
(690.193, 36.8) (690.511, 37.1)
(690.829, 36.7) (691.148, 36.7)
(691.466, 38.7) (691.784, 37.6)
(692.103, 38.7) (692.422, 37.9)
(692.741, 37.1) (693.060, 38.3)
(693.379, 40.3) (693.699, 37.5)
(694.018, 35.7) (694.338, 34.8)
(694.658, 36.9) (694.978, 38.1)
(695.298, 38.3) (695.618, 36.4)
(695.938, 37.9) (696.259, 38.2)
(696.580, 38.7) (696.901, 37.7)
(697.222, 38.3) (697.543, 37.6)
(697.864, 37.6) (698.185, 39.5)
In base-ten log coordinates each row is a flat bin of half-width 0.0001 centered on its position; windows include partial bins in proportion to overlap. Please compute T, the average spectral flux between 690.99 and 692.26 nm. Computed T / 37.9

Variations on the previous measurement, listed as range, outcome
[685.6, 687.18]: 40.5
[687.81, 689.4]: 38.1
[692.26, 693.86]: 38.2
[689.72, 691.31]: 37.4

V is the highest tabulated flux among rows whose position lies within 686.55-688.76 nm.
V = 39.5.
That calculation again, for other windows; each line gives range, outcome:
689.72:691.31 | 39.7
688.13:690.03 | 40.4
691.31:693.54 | 40.3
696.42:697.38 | 38.7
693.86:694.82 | 36.9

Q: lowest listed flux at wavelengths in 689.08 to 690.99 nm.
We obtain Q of 36.7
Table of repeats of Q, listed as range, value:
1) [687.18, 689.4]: 36.2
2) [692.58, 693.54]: 37.1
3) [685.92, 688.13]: 36.3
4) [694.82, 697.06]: 36.4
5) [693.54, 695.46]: 34.8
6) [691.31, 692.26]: 37.6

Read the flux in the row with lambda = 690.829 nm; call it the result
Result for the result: 36.7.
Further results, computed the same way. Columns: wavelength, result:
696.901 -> 37.7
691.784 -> 37.6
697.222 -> 38.3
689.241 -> 40.4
